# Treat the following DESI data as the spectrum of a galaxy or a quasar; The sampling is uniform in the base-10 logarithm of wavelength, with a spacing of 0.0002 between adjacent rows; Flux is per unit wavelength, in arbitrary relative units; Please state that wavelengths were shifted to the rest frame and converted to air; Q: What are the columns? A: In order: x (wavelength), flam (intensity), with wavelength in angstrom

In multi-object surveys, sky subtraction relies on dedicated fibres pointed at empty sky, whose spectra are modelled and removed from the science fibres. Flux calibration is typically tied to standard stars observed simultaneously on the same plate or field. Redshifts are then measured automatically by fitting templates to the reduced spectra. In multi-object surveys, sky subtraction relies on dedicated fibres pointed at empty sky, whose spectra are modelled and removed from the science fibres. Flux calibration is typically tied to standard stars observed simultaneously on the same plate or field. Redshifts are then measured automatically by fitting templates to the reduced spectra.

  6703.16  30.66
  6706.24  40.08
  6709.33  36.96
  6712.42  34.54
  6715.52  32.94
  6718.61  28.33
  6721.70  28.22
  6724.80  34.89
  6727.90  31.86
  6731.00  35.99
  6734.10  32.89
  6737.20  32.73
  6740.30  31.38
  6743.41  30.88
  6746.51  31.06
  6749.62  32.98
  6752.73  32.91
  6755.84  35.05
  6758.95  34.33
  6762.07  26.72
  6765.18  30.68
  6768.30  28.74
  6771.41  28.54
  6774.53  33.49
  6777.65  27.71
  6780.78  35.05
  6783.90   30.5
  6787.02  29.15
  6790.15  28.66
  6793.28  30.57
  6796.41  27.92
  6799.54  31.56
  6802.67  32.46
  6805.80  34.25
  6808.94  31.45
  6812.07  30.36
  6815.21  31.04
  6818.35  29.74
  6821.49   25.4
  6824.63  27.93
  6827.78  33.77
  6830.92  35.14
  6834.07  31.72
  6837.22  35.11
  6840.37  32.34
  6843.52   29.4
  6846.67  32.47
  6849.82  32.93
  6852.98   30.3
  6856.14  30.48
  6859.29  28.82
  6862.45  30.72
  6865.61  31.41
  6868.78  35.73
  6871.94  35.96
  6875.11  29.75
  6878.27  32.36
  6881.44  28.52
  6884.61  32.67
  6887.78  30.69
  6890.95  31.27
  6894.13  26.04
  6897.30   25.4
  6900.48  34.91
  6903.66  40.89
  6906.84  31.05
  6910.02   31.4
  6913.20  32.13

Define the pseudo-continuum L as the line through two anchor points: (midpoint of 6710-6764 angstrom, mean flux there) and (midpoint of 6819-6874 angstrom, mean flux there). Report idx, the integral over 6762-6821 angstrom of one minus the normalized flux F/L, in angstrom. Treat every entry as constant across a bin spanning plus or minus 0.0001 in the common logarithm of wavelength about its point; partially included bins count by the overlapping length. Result 2.8 angstrom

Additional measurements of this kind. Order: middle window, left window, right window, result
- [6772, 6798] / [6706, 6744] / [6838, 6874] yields 1.8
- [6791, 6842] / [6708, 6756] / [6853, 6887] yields 1.1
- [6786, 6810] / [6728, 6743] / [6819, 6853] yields 0.9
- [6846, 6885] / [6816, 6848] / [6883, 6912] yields -0.3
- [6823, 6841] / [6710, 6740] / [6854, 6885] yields -0.5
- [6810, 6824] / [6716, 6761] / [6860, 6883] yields 1.3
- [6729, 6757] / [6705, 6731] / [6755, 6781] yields -0.6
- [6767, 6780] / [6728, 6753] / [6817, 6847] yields 0.9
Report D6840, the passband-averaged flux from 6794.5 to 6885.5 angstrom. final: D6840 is 31.4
